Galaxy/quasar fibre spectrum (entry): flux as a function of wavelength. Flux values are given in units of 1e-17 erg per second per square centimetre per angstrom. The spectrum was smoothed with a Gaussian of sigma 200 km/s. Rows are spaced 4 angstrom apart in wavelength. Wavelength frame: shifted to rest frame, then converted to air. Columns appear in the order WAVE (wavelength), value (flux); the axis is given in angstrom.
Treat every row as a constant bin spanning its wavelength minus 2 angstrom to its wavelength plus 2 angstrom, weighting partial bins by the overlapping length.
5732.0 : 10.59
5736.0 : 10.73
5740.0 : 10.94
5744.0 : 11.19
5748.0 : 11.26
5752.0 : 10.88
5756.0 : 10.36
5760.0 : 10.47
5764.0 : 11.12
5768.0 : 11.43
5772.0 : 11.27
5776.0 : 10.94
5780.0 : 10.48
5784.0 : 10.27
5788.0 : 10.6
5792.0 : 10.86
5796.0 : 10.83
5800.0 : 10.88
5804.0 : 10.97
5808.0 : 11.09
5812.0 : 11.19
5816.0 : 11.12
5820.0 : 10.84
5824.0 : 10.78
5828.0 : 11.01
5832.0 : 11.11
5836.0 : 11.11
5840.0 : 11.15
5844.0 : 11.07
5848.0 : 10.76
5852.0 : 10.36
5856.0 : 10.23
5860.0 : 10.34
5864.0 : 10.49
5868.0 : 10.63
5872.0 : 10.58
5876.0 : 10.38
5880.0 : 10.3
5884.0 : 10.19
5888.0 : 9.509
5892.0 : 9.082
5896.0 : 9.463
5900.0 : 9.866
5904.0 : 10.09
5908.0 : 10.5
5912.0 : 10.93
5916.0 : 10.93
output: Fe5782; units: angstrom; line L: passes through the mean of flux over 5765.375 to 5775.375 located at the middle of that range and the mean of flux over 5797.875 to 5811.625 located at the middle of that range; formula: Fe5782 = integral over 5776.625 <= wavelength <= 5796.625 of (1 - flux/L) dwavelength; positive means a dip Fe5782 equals 0.96 angstrom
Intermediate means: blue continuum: 11.3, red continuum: 11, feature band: 10.6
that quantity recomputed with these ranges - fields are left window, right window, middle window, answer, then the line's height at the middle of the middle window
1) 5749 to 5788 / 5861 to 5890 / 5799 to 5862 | -2.2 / 10.5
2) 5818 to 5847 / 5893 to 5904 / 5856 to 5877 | -0.3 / 10.3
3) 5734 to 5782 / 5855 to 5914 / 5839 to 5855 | -0.6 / 10.4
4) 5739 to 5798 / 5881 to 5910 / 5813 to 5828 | -0.7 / 10.4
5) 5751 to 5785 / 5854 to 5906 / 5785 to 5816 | -0.9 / 10.6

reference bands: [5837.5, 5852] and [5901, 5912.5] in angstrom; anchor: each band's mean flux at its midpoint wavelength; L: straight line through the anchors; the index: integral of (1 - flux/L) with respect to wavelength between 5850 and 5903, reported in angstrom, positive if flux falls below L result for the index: 2.7 angstrom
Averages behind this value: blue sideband 10.9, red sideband 10.4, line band 10.1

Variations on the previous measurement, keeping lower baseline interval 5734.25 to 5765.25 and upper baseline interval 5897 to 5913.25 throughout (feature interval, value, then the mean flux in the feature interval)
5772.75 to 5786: 0.1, 10.6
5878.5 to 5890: 0.4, 9.99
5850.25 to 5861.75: 0.2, 10.3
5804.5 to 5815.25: -0.5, 11.1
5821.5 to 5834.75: -0.5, 11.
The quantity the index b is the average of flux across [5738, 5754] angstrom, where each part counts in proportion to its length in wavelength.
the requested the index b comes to 11.1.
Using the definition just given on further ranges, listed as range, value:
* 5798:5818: 11.1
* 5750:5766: 10.7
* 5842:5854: 10.7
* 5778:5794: 10.6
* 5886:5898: 9.35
